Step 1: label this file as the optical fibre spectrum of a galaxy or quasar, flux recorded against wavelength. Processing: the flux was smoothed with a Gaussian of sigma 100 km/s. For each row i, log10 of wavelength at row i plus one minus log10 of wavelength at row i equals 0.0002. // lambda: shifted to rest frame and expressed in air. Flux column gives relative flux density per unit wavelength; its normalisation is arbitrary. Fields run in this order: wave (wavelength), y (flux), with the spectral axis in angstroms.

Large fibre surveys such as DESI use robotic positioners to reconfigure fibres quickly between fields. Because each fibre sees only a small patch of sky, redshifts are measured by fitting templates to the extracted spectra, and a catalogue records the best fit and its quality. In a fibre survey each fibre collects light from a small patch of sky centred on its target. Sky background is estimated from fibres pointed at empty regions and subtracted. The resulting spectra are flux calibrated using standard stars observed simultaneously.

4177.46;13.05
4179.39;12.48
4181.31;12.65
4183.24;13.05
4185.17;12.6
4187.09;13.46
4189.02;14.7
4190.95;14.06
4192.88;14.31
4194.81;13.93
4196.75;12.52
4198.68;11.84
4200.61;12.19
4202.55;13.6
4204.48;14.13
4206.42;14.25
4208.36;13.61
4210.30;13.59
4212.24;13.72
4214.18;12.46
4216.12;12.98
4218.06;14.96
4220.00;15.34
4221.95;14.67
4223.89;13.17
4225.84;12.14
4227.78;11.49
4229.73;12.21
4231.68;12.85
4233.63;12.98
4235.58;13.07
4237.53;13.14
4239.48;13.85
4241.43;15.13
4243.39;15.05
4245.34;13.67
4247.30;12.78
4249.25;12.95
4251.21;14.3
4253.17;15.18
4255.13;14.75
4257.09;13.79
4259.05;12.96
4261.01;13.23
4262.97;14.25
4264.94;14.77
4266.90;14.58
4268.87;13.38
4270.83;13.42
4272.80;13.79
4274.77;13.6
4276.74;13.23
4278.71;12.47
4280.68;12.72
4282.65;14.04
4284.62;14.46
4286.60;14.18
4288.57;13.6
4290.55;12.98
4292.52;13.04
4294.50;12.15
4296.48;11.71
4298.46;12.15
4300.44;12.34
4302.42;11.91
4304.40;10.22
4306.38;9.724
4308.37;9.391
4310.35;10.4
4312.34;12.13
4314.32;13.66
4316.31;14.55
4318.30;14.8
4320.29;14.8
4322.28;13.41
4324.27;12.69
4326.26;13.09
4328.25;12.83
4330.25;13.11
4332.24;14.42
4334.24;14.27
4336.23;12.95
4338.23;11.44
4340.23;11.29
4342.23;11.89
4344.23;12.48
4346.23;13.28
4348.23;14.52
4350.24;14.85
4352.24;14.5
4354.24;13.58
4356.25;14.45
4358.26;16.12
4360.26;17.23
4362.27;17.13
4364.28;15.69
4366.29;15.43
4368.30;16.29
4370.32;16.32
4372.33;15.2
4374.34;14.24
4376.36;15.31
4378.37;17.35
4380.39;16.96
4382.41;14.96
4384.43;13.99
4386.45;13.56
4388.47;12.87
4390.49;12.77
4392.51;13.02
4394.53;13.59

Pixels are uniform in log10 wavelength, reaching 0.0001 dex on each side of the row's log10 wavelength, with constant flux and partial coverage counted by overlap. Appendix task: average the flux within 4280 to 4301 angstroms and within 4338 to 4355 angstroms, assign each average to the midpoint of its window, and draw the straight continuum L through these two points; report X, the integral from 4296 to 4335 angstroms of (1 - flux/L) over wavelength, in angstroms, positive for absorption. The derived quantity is 1.5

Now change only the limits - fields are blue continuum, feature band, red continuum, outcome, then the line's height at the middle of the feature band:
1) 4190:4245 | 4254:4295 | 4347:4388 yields 1.6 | 14.2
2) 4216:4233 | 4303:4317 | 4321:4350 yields 1.8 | 13.1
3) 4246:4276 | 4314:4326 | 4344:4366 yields 0.5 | 14.6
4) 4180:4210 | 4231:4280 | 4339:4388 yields 0.6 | 13.9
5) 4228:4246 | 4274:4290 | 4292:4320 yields -1.2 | 12.6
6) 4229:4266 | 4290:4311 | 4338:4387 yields 4.1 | 14.2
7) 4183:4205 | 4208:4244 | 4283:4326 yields -0.9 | 13.1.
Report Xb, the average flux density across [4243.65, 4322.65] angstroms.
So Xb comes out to 13.1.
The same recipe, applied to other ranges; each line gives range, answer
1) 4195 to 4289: 13.6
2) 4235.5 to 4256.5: 14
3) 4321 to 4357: 13.3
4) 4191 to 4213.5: 13.4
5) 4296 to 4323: 12.2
